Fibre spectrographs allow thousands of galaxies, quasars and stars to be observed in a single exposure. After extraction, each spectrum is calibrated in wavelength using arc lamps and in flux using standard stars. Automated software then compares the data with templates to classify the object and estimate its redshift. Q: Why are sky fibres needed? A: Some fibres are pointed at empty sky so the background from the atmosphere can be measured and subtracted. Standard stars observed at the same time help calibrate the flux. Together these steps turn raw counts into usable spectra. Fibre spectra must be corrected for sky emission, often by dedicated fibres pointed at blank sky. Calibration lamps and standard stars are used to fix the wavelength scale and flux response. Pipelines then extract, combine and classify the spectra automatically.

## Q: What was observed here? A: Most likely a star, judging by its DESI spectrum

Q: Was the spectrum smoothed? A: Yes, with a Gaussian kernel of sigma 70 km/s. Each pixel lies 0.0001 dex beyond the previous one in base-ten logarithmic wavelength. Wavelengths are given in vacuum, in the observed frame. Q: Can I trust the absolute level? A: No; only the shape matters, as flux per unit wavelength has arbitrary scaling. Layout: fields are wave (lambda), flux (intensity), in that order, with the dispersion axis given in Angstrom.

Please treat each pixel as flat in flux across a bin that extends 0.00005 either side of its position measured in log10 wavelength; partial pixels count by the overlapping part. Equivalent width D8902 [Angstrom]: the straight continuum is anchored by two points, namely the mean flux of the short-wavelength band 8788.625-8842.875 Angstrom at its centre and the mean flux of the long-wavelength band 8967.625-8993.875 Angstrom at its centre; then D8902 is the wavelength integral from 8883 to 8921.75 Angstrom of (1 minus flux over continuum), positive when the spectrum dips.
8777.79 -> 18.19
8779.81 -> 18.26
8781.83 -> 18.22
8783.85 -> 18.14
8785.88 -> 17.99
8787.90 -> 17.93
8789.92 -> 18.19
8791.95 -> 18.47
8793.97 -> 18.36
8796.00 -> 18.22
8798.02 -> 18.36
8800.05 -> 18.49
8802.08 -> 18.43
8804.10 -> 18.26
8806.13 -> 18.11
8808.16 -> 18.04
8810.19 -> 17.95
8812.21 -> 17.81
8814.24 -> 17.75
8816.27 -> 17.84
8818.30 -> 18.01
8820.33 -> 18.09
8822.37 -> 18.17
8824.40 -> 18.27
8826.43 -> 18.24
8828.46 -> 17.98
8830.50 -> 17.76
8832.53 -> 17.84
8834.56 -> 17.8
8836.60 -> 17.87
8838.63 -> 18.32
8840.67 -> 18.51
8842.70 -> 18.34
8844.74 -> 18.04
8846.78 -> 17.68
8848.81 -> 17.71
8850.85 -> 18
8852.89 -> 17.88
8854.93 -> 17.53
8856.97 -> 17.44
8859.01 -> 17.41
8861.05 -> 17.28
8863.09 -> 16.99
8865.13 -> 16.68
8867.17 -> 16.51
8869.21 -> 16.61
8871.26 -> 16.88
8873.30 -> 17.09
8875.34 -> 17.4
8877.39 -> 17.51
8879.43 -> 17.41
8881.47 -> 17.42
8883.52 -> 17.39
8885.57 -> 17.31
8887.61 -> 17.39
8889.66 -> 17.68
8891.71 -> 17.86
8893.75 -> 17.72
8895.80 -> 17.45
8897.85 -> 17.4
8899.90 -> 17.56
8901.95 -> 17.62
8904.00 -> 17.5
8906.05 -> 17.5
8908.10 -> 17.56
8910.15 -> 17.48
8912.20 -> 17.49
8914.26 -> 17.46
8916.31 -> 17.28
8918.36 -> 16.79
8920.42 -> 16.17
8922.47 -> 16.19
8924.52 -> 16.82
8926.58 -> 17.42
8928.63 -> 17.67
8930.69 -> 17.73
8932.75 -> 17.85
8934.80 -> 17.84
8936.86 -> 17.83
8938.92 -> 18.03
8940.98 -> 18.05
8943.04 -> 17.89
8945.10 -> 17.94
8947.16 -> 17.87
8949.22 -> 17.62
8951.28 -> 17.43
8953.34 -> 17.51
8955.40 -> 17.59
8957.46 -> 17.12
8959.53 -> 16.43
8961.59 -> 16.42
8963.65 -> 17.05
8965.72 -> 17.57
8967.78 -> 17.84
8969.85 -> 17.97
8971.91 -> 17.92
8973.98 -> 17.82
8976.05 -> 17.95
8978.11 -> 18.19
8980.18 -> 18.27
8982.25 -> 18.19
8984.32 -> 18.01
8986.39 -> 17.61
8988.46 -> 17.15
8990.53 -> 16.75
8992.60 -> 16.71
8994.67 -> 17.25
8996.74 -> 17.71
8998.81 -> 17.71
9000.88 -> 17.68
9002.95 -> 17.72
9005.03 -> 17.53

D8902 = 1.1 Angstrom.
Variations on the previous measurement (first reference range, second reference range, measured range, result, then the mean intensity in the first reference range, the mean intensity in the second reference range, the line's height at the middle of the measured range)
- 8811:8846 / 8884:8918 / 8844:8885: 1.0 Angstrom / 18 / 17.5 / 17.8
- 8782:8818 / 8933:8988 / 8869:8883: 0.5 Angstrom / 18.1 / 17.7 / 17.9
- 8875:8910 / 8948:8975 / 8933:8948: -0.4 Angstrom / 17.5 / 17.4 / 17.4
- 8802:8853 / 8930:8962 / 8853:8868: 0.6 Angstrom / 18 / 17.6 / 17.9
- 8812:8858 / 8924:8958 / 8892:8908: 0.2 Angstrom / 18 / 17.7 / 17.8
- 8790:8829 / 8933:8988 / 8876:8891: 0.4 Angstrom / 18.2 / 17.7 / 17.9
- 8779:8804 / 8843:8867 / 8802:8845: -0.4 Angstrom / 18.3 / 17.5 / 17.9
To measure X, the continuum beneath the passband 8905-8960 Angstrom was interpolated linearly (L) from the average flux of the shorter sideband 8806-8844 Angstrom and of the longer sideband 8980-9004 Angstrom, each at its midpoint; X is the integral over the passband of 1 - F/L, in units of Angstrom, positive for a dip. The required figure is 0.9 Angstrom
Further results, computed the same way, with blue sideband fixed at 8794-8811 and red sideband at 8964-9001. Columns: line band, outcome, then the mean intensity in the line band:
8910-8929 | 0.9 Angstrom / 17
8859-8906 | 1.8 Angstrom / 17.3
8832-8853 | 0.1 Angstrom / 18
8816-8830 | 0.1 Angstrom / 18.1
